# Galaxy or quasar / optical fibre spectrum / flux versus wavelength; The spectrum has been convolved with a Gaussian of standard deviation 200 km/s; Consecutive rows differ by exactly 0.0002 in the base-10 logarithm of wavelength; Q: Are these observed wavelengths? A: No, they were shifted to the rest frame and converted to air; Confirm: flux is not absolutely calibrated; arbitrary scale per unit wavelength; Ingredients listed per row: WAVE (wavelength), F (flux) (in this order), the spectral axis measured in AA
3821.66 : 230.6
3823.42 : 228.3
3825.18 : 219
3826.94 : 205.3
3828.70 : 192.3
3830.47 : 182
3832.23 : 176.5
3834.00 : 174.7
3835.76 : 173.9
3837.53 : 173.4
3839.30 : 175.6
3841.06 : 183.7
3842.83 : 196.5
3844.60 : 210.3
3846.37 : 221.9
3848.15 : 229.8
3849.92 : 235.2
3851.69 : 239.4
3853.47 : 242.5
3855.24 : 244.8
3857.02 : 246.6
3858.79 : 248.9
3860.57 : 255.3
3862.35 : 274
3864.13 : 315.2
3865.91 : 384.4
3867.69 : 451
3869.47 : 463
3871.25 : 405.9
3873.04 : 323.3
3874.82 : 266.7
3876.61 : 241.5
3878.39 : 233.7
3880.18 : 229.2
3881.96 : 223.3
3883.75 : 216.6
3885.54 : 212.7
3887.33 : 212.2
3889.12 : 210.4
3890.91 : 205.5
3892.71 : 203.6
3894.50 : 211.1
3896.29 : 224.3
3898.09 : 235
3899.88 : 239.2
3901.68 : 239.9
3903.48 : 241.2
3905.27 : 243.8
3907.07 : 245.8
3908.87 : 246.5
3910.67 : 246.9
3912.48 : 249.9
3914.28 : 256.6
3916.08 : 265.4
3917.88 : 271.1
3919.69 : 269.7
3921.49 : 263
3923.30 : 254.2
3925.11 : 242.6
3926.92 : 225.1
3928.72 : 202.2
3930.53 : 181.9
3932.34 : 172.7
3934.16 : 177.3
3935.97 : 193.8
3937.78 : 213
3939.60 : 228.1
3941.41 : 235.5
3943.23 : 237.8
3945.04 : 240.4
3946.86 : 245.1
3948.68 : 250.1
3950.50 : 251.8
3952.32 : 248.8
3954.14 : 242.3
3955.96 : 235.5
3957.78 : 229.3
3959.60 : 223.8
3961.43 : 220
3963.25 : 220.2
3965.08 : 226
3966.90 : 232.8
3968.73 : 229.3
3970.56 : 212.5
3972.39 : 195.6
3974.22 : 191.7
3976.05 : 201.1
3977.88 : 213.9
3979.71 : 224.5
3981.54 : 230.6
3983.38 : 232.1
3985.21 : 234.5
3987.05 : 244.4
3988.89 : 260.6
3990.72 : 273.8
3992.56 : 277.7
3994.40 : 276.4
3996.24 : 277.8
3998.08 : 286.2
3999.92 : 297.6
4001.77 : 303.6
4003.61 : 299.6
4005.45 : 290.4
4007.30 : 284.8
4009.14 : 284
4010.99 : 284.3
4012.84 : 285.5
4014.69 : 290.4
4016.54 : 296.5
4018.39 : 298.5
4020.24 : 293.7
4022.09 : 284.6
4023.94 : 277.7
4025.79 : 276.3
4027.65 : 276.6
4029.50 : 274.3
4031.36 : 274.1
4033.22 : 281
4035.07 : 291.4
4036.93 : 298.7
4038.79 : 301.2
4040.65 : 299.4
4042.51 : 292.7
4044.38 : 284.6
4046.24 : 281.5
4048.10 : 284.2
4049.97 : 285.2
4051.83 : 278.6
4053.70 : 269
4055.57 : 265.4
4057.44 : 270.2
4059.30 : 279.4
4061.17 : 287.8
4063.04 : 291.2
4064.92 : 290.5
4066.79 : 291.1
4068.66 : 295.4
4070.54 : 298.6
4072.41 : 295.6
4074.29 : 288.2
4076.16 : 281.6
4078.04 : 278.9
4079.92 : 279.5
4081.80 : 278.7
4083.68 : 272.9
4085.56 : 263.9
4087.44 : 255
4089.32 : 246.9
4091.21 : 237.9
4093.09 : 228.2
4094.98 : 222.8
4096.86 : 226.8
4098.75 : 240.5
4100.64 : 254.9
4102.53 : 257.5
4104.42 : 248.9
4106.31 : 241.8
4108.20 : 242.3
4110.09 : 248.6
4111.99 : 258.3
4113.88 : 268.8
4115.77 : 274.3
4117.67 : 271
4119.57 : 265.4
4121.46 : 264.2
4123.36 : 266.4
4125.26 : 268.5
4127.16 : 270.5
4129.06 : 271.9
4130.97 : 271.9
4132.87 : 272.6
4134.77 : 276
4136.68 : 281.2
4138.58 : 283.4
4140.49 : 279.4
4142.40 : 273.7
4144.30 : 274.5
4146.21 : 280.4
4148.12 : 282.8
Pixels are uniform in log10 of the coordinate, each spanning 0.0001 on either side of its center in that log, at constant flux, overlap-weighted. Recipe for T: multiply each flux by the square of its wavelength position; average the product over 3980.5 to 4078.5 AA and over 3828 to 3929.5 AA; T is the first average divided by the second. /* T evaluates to 1.2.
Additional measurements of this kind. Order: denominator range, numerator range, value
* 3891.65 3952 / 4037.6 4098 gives 1.27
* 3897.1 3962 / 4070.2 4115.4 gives 1.19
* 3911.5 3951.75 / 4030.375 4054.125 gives 1.30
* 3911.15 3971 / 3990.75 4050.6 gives 1.29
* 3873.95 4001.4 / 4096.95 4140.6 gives 1.23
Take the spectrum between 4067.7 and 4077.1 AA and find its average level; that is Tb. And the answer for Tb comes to 292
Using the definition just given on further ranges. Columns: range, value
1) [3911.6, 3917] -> 258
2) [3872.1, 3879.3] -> 267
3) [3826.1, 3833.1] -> 189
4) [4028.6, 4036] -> 280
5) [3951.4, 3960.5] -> 236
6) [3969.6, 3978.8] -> 203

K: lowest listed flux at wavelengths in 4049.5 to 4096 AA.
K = 222.8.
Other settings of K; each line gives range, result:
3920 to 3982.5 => 172.7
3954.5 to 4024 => 191.7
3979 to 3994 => 224.5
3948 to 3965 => 220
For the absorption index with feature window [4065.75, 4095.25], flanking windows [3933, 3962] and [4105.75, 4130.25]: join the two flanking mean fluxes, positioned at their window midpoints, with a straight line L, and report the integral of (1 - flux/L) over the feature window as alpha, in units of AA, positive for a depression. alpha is -1.8 AA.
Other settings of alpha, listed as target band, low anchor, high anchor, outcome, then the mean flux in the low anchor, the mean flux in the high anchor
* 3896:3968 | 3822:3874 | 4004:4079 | 8.6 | 251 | 286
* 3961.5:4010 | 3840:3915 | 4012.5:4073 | 4.6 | 255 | 286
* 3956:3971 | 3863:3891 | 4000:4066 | 3.2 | 289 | 286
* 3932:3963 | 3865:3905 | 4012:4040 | 5.5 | 267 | 287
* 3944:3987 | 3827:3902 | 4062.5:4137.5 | 4.2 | 243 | 266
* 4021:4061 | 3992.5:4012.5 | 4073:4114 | -1.2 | 288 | 256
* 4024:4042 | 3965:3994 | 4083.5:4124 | -3.4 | 231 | 252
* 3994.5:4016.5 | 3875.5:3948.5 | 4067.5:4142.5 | -3.8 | 230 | 265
